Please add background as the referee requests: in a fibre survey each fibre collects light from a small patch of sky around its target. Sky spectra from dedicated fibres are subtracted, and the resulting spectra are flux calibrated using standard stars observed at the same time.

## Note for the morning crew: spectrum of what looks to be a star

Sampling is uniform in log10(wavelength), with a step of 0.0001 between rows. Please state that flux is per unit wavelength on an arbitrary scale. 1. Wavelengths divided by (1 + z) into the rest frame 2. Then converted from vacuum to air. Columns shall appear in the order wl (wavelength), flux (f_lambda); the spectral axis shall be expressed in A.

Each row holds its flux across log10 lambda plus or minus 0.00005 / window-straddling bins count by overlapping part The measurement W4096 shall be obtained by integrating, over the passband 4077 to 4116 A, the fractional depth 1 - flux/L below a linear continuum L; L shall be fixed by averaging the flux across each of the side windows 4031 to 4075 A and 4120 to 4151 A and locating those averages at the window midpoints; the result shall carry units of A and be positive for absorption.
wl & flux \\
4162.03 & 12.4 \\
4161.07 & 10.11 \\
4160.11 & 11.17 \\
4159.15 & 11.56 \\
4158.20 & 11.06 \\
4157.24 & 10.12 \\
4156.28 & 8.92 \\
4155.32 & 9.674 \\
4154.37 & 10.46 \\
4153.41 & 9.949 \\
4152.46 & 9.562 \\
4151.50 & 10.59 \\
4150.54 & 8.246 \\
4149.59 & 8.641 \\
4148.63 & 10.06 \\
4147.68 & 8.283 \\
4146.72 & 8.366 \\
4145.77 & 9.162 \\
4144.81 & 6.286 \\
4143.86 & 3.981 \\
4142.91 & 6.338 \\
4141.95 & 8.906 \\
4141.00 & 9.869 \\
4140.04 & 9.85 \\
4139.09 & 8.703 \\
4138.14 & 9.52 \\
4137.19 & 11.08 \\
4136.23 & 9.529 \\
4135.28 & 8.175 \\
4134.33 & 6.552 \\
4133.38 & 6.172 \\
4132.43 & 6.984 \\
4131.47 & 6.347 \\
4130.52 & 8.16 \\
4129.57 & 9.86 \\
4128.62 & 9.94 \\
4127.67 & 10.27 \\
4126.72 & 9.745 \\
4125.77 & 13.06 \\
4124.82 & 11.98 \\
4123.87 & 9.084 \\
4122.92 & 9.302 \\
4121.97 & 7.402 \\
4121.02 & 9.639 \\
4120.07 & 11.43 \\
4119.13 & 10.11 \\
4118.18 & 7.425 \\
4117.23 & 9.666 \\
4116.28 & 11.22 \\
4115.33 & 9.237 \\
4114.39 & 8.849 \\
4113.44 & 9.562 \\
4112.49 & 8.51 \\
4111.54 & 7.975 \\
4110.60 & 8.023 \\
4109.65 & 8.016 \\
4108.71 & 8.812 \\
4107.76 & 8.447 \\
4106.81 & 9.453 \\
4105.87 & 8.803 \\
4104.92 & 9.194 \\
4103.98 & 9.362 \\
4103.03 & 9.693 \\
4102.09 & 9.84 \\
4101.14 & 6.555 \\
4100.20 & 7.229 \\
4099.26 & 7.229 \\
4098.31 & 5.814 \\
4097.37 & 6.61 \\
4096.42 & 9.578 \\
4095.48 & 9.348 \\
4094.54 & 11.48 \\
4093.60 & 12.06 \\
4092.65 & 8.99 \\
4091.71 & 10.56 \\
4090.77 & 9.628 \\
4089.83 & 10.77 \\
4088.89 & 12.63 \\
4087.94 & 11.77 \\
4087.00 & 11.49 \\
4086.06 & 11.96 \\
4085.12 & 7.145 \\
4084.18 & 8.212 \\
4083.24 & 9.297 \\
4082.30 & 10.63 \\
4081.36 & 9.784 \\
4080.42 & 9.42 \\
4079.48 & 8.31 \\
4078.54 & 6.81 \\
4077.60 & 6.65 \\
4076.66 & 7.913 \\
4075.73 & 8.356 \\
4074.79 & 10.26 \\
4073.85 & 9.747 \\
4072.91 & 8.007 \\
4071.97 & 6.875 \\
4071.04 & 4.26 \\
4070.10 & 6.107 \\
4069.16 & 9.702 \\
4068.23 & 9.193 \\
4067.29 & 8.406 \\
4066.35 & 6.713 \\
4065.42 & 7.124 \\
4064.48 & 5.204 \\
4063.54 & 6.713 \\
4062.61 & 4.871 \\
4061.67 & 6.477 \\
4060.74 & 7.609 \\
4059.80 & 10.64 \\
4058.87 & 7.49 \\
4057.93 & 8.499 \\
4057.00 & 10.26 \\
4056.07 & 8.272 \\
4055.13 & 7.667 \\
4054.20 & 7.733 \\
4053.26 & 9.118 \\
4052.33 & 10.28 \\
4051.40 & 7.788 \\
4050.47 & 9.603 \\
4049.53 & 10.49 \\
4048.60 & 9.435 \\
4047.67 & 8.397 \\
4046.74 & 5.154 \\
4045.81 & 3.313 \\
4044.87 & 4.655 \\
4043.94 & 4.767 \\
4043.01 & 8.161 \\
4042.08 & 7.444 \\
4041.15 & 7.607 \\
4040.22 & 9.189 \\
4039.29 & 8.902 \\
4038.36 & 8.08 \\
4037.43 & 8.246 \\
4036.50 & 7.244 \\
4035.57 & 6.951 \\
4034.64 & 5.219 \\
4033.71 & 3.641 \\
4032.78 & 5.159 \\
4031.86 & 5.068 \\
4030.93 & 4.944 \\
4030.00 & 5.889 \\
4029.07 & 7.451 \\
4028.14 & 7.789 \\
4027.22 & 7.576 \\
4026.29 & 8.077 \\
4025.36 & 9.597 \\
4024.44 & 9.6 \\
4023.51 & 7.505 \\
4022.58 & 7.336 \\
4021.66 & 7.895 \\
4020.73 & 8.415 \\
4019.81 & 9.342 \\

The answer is -4.7 A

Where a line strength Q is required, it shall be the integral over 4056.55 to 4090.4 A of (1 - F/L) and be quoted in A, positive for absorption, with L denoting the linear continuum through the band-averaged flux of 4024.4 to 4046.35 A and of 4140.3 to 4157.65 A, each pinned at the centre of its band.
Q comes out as -4.61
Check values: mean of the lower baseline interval 6.8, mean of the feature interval 8.49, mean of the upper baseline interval 8.75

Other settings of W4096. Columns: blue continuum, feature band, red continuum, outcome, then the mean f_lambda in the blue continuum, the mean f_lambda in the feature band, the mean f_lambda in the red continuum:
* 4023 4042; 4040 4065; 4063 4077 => -0.7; 7.19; 7.64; 7.62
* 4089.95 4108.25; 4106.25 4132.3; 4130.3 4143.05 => -2.0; 8.97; 9.28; 8.35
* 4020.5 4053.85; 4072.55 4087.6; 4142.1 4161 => -1.9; 7.38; 9.03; 9.1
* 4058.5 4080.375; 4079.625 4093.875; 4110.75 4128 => -3.3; 7.58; 10.2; 9.66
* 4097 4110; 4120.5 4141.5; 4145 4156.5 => -0.8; 8.24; 9.15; 9.26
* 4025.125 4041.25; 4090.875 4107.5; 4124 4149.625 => -1.7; 6.98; 8.94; 8.74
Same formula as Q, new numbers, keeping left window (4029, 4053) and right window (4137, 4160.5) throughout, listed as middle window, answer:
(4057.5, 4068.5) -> 0.16 A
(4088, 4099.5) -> -2.27 A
